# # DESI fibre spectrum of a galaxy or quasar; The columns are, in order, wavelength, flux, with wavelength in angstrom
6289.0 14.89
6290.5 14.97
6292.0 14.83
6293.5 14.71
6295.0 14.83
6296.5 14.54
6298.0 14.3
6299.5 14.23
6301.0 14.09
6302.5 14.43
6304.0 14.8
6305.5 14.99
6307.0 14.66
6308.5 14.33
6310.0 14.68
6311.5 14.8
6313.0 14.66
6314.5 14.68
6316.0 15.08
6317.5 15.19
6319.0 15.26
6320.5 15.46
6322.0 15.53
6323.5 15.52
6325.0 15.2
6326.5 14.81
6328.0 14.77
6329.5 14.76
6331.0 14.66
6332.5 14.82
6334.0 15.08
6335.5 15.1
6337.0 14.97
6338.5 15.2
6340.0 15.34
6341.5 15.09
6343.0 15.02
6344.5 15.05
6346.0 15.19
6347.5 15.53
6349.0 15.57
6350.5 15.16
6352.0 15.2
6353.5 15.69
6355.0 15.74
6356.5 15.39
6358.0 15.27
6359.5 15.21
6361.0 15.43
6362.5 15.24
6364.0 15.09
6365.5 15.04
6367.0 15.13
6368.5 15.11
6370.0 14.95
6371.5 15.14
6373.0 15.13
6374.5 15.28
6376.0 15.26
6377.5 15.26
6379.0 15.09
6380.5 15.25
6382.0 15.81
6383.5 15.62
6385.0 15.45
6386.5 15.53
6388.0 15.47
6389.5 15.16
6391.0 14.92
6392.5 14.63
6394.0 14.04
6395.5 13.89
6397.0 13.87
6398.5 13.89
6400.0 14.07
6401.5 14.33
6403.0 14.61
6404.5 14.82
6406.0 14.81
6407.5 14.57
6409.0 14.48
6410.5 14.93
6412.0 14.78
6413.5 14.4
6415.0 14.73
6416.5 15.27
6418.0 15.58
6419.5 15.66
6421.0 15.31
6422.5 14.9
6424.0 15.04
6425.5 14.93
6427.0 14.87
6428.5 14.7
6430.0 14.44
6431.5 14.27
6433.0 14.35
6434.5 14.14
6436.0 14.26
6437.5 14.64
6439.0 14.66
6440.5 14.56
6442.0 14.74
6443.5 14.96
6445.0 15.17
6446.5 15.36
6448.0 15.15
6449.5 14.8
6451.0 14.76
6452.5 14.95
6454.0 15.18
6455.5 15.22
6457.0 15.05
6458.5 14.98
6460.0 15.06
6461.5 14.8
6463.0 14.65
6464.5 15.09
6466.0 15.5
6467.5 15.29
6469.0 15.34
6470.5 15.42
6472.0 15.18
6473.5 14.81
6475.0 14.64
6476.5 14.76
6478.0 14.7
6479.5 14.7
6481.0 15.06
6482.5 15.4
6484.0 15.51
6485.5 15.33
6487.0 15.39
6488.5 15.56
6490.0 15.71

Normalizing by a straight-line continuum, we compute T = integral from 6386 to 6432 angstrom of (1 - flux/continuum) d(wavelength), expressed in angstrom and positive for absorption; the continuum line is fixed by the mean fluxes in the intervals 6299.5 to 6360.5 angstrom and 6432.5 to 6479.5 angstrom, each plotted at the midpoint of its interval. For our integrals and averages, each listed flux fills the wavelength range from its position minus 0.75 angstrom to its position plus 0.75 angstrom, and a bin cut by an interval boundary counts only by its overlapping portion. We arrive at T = 0.7 angstrom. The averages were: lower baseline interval 15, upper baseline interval 14.9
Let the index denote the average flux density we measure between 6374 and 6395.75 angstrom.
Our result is 15.1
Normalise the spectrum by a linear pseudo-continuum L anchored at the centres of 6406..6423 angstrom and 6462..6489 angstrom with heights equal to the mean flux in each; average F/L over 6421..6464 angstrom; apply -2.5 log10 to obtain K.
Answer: 0.016 mag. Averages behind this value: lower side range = 15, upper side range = 15.1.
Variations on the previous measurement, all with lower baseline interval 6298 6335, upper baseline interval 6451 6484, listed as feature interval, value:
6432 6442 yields 0.04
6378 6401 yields 0.01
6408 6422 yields 0.00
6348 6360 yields -0.04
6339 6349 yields -0.03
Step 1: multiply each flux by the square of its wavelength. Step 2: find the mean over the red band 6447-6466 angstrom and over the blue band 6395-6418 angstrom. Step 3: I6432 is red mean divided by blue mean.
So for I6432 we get 1.05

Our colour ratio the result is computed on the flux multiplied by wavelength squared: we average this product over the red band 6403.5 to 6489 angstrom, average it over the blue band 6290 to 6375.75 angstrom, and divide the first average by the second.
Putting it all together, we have 1.0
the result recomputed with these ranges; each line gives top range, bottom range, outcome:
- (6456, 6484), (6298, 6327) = 1.06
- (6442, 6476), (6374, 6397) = 1.02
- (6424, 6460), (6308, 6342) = 1.02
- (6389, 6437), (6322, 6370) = 0.99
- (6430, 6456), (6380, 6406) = 1.01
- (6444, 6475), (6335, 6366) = 1.02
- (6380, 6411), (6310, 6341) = 1.00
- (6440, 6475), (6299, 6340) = 1.05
